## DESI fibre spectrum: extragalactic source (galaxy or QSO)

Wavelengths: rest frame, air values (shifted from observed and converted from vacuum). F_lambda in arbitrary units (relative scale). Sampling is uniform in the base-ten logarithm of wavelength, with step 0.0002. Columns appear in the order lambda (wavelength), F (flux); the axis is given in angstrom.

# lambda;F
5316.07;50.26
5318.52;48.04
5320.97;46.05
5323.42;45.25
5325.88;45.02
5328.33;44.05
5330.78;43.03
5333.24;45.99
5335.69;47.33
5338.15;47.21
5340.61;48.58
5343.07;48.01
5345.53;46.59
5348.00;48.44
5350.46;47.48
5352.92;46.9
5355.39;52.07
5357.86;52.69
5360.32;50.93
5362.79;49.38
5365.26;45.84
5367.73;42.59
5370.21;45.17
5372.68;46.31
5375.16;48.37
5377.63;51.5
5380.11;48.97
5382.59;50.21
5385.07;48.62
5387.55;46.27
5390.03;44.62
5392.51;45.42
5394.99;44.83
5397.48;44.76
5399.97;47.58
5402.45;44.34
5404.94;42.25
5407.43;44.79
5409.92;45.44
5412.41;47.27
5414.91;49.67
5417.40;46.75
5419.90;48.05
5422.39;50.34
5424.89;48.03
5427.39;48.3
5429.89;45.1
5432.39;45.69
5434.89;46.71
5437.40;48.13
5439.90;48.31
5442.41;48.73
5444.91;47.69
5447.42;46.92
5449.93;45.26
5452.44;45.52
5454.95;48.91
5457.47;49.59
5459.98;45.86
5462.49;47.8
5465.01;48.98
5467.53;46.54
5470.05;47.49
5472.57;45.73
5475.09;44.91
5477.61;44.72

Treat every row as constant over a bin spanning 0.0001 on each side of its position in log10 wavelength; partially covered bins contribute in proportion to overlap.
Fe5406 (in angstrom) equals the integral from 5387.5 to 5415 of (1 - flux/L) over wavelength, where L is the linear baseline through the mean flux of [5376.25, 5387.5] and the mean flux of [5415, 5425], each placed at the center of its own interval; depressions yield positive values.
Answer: 2.0 angstrom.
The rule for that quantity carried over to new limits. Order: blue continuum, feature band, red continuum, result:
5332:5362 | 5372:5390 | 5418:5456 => -0.11 angstrom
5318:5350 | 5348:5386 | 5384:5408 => -2.17 angstrom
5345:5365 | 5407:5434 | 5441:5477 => 0.34 angstrom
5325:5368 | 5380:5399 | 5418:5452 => 0.34 angstrom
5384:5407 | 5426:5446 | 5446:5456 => -0.45 angstrom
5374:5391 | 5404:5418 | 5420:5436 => 0.50 angstrom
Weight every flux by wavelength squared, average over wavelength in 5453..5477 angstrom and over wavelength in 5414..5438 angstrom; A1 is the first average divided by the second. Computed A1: 1.00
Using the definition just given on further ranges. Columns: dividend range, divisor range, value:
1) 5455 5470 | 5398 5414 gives 1.08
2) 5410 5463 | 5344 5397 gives 1.02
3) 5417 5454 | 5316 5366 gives 1.03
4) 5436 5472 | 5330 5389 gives 1.03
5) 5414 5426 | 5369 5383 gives 1.02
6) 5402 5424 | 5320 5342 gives 1.05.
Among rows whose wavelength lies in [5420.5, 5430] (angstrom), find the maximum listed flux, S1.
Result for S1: 50.34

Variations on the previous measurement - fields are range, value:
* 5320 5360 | 52.69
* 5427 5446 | 48.73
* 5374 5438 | 51.5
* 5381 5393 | 50.21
